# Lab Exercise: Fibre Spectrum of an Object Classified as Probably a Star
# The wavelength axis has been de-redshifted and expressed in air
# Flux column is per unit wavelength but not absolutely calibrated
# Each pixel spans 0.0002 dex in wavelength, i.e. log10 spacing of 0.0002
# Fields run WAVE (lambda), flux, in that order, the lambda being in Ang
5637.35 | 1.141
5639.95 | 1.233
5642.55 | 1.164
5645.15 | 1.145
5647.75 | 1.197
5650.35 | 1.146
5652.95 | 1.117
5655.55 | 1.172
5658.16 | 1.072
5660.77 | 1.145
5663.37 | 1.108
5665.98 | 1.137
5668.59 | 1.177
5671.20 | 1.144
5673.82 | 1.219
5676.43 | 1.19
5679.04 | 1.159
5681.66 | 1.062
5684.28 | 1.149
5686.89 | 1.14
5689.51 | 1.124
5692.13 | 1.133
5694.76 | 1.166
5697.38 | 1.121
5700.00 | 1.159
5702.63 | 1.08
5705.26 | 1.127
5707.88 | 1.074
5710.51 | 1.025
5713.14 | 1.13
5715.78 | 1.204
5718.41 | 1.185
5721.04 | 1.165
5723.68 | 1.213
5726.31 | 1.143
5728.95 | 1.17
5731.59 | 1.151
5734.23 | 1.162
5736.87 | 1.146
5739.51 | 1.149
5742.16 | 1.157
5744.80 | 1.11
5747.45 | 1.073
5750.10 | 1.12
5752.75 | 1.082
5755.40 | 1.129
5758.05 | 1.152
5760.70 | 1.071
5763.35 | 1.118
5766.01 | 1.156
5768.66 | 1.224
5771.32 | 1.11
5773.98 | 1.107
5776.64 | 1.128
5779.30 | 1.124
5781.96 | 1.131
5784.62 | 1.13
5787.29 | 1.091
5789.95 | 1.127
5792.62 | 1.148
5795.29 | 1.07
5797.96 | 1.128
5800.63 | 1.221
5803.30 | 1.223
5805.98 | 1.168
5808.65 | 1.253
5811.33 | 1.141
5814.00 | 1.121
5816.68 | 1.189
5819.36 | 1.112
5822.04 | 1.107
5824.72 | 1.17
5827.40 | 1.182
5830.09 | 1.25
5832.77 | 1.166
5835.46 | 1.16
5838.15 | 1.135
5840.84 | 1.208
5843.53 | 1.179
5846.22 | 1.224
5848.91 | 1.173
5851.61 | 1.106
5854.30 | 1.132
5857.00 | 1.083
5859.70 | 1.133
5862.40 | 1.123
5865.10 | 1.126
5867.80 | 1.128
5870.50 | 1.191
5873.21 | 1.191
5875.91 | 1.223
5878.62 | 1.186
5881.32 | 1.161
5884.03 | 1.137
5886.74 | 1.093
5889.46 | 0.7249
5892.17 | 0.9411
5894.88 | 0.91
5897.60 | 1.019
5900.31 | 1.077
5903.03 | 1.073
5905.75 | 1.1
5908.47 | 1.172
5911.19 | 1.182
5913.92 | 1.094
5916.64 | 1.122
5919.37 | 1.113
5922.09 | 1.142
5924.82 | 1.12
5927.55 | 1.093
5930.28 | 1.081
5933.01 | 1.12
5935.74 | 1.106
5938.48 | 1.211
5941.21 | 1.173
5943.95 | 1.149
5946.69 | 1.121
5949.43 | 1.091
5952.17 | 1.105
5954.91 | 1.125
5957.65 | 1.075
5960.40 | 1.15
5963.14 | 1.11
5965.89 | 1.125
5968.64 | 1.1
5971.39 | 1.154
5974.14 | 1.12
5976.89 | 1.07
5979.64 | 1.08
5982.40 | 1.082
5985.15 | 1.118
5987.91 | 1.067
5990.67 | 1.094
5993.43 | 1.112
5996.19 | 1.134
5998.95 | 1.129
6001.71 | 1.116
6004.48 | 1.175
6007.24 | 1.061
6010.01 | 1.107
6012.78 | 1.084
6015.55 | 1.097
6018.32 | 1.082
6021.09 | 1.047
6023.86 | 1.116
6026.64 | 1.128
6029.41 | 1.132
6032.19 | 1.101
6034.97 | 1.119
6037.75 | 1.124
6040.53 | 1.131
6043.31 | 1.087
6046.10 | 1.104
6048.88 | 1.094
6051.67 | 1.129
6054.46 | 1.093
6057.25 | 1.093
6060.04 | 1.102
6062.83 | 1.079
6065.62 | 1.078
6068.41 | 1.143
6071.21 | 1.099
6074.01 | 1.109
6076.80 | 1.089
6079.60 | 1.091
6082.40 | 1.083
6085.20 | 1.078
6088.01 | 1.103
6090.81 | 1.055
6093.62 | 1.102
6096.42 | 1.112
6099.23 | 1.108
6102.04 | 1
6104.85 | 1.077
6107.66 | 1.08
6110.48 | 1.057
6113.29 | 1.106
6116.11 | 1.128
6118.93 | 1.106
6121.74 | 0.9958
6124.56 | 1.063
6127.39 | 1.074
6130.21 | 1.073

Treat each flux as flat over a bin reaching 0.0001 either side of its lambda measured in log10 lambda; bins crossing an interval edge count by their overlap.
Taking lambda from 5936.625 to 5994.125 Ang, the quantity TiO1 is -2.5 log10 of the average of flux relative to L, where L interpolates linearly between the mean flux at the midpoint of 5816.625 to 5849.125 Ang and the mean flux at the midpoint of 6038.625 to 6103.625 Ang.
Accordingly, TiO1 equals 0.01 mag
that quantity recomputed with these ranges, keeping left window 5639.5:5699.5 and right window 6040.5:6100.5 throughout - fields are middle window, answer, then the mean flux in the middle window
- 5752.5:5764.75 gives 0.02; 1.11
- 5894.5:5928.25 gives 0.02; 1.1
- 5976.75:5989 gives 0.02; 1.09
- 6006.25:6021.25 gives 0.02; 1.08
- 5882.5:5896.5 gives 0.16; 0.964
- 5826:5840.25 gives -0.05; 1.18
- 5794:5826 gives -0.03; 1.16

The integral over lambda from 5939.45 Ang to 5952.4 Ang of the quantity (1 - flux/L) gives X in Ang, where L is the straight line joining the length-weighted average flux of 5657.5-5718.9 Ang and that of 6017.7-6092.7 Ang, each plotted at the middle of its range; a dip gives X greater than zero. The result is -0.26 Ang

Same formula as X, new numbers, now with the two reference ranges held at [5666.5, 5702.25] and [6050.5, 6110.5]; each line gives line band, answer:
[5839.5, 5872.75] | -0.9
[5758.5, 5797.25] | 0.3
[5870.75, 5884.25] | -0.8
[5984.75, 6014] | -0.2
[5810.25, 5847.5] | -1.4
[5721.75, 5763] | 0.1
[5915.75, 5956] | -0.5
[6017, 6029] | 0.0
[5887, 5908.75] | 2.3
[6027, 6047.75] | -0.4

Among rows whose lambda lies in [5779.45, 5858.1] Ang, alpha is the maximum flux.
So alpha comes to 1.253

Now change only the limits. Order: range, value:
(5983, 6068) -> 1.175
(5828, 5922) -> 1.25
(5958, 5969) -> 1.15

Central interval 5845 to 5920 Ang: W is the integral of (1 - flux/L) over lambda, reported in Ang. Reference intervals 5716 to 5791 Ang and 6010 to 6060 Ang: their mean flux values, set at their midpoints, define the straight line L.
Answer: 1.17 Ang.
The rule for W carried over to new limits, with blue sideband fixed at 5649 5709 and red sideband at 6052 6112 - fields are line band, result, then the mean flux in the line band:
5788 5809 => -0.73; 1.16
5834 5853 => -0.90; 1.17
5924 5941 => -0.30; 1.13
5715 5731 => -0.67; 1.18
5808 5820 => -0.44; 1.16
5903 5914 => -0.25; 1.13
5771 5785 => 0.03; 1.12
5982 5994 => 0.05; 1.09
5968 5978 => -0.11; 1.11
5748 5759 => 0.11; 1.12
